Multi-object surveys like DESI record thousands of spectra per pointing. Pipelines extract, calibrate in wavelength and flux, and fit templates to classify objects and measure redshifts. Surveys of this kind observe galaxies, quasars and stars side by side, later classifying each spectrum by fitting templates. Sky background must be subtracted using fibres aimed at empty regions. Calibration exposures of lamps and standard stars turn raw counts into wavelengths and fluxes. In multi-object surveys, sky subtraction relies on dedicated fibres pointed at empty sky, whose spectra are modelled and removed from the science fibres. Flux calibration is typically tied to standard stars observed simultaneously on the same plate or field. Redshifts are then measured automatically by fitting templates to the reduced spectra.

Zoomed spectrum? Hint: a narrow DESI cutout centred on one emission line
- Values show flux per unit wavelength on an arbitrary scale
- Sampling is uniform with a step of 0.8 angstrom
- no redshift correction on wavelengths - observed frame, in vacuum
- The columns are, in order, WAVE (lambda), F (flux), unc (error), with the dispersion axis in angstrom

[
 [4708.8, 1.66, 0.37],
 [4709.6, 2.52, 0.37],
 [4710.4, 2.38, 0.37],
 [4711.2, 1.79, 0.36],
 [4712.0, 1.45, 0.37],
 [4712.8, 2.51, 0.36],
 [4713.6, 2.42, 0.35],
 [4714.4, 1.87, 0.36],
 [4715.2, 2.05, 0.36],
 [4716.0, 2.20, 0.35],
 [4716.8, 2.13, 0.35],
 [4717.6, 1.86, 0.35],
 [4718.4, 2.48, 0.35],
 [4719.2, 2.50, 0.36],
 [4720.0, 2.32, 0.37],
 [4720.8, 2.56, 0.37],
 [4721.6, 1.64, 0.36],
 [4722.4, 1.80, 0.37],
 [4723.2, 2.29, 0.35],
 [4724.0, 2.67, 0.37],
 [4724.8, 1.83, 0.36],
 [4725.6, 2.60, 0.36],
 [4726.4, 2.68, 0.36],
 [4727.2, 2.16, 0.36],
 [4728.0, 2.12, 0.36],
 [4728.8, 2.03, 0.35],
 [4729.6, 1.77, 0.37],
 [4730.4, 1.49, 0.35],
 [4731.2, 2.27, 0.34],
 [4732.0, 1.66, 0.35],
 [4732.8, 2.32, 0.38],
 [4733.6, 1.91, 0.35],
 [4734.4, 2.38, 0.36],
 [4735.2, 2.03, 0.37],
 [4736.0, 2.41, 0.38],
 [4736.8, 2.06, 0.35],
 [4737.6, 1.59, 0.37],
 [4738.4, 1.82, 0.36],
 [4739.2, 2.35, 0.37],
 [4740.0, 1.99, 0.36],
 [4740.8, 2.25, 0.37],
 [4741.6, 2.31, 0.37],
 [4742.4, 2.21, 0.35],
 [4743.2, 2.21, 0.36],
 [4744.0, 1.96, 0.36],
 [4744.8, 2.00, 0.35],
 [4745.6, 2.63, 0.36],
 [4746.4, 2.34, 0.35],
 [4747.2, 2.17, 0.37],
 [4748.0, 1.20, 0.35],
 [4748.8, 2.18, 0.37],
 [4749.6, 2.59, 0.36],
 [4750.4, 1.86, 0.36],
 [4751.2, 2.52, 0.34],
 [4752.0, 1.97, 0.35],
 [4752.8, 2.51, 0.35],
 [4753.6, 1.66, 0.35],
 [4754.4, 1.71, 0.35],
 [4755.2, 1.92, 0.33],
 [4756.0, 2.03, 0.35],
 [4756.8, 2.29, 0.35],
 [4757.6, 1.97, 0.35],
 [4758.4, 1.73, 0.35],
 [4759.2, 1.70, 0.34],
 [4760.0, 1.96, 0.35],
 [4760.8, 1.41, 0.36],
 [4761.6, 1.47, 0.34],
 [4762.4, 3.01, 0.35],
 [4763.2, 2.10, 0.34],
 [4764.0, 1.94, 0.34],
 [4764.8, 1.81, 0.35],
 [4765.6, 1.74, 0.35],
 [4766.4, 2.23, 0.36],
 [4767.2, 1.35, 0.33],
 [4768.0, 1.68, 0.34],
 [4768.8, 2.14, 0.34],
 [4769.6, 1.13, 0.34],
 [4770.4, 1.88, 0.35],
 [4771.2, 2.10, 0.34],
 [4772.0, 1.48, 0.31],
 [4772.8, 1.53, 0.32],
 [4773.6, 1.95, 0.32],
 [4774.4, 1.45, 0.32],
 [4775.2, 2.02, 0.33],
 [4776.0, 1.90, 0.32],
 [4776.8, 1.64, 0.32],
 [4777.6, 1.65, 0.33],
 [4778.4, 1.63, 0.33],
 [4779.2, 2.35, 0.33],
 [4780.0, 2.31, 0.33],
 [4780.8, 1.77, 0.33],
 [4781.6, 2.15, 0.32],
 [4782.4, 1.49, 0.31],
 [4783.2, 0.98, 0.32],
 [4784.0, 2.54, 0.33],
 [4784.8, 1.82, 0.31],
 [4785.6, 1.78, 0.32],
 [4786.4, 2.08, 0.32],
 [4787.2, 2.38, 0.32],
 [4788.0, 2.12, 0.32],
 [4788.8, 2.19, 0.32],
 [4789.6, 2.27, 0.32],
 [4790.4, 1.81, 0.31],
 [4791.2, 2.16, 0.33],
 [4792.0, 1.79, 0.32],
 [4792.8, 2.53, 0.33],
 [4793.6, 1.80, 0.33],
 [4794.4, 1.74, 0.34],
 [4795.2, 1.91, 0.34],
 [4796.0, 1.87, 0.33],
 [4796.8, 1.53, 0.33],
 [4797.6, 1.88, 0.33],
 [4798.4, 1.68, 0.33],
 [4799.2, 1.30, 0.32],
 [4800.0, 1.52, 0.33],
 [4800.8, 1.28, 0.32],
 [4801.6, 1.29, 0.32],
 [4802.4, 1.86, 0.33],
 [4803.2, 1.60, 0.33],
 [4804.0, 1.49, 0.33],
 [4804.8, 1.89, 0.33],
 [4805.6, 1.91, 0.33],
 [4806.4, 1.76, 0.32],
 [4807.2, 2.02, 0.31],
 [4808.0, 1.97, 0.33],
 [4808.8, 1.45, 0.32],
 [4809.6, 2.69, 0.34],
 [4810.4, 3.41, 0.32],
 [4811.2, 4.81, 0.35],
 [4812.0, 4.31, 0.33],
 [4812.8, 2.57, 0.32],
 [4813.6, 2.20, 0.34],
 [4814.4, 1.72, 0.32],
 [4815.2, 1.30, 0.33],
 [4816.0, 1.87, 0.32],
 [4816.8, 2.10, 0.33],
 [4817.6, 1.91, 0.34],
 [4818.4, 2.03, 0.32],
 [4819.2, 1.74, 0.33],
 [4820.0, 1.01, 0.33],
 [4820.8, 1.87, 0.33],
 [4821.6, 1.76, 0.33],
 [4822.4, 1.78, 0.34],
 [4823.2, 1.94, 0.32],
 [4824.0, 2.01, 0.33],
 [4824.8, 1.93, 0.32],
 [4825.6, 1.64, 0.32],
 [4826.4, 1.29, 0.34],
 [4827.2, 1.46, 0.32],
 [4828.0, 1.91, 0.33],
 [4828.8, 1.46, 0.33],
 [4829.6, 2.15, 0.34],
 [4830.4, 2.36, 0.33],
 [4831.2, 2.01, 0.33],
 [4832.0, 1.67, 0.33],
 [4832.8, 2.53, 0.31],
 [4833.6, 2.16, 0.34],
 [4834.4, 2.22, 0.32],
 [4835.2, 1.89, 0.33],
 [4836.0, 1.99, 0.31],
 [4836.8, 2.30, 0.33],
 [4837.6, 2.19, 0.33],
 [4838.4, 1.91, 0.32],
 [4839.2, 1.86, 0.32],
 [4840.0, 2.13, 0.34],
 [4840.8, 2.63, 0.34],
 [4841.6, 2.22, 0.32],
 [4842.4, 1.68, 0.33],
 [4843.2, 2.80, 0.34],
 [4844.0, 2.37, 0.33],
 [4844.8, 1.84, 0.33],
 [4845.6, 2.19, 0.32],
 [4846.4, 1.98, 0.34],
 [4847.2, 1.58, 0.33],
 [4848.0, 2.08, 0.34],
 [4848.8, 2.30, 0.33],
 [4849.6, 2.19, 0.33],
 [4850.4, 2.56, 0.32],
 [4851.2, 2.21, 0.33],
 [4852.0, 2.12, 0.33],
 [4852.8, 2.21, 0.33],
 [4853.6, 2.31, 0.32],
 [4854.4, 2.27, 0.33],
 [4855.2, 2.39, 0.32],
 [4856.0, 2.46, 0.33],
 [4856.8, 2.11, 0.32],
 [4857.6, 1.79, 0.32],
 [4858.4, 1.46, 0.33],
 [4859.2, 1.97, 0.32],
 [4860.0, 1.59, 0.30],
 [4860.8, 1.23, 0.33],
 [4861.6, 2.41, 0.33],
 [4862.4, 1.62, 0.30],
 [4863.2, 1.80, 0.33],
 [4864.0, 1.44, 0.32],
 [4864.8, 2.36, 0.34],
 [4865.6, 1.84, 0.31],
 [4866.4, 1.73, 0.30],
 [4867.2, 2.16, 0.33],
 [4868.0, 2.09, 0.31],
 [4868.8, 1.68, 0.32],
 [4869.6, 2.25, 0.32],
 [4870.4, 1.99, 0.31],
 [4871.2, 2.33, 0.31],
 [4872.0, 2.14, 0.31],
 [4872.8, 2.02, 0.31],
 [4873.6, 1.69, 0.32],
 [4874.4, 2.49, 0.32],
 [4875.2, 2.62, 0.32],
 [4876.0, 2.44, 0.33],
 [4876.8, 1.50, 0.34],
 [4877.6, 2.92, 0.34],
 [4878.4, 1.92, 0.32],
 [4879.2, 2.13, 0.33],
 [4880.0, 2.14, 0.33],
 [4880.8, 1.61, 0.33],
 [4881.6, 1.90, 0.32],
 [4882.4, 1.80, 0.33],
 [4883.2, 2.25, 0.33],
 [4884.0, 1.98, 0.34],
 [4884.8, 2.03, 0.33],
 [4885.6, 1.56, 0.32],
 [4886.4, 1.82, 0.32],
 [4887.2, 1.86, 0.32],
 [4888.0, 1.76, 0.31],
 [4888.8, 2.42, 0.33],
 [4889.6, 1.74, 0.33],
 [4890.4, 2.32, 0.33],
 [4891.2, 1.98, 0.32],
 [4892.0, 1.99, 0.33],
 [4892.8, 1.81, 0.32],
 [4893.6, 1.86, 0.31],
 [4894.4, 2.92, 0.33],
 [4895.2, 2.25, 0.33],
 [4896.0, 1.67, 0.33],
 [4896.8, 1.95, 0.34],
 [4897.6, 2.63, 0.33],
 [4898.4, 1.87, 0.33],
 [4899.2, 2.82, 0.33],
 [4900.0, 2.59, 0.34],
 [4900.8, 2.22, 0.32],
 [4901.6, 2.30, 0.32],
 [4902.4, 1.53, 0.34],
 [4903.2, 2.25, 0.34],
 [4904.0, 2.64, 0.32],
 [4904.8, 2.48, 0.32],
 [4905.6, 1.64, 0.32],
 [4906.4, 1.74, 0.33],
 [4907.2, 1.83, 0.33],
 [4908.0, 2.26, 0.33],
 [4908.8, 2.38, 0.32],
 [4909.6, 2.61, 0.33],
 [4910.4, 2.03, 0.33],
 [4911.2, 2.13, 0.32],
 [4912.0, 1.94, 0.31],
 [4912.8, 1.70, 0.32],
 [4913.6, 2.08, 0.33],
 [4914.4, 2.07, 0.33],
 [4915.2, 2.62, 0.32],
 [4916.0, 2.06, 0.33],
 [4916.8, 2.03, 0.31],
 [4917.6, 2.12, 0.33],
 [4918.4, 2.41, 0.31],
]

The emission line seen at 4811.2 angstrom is H-gamma 4340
